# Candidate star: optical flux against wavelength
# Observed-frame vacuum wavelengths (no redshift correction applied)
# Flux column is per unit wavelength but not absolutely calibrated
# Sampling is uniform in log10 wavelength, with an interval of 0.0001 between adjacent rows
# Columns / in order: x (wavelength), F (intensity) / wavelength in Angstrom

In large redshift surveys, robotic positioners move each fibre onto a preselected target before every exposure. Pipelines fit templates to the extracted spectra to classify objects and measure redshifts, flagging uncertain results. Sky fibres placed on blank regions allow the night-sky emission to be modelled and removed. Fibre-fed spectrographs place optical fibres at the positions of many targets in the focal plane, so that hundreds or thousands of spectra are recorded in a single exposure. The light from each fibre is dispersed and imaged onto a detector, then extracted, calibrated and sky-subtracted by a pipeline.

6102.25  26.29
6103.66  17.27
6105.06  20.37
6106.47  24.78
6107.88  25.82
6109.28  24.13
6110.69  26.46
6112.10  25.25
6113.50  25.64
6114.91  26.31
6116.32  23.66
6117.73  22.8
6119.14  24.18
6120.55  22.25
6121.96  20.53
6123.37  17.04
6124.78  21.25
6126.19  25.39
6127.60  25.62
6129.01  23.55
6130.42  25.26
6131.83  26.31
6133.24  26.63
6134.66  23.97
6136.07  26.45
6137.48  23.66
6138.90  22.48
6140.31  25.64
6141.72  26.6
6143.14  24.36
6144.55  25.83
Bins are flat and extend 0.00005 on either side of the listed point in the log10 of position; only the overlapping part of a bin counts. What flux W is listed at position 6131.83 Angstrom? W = 26.31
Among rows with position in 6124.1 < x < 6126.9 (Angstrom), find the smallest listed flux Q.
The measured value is 21.25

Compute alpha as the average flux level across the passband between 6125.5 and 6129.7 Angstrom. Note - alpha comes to 24.9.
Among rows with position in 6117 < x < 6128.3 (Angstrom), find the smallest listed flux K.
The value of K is 17.04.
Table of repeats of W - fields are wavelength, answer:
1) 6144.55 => 25.83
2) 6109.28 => 24.13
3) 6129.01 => 23.55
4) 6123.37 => 17.04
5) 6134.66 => 23.97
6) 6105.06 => 20.37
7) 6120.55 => 22.25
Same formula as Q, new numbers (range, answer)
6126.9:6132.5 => 23.55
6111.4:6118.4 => 22.8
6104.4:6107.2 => 20.37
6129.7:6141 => 22.48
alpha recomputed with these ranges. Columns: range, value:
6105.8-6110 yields 24.9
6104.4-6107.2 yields 22.6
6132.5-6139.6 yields 24.6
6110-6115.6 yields 25.9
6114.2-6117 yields 25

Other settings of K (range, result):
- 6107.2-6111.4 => 24.13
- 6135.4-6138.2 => 23.66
